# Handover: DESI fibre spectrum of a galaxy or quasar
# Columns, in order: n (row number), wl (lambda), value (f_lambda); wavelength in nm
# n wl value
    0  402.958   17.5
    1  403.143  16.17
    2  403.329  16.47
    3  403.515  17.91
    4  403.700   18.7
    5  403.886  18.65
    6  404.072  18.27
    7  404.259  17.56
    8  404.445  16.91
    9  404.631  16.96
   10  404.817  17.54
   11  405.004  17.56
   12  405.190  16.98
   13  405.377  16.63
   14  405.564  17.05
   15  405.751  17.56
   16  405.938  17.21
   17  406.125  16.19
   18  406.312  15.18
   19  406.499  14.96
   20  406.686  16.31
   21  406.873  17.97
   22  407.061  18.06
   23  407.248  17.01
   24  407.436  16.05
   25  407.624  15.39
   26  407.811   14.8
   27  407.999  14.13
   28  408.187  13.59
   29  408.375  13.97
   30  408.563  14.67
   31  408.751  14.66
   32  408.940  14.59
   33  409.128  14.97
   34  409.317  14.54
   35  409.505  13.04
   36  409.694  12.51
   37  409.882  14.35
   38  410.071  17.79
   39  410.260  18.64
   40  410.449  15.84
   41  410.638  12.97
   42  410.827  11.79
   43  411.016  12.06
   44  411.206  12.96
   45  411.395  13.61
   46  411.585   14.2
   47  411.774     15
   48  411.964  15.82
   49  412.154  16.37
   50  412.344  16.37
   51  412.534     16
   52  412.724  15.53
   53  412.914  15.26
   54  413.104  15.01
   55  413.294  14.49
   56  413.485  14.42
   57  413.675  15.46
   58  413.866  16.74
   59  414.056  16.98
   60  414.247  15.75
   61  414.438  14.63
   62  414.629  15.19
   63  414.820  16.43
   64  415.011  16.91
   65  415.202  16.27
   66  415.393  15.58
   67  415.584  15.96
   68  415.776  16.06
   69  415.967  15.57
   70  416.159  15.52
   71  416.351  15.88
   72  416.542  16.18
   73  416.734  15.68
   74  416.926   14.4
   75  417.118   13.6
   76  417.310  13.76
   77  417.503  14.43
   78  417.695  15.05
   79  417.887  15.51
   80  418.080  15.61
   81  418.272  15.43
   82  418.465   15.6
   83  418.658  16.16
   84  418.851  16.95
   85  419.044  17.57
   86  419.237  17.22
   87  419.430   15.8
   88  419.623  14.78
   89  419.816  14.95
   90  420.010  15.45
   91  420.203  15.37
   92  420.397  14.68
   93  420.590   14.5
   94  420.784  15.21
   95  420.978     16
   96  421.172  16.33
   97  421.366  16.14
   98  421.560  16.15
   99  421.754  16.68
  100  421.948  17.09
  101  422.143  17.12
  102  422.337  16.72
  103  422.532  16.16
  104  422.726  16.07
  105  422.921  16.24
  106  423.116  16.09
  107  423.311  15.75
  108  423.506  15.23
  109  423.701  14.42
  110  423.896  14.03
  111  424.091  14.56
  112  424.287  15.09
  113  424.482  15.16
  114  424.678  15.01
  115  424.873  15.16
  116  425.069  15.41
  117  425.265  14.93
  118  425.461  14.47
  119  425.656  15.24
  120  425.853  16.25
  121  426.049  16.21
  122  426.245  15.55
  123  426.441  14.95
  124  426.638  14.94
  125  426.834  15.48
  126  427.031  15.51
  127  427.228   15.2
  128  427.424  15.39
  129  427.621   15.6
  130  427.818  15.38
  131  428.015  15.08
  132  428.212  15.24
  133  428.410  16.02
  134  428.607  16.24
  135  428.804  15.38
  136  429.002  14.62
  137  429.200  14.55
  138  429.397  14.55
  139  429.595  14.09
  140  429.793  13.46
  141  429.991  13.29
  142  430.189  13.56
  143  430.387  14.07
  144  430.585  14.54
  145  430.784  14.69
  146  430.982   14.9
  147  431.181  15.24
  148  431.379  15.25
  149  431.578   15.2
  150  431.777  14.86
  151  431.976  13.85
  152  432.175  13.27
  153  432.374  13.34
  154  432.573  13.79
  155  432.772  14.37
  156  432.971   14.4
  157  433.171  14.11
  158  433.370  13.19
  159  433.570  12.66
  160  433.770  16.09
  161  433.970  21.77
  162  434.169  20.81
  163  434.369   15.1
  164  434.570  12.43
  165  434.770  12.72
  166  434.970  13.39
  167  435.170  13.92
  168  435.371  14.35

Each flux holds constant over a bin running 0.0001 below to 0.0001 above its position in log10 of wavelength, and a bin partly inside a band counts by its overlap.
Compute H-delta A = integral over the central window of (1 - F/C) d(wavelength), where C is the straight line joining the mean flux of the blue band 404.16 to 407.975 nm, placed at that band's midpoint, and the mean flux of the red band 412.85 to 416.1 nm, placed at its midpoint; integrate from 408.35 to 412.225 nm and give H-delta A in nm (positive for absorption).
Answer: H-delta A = 0.402 nm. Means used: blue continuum 16.6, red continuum 15.7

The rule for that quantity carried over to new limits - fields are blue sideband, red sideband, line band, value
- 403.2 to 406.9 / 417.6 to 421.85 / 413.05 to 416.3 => 0.10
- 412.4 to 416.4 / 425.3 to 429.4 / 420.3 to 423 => -0.10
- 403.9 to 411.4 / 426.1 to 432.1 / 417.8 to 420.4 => -0.10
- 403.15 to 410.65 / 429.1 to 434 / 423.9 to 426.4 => -0.06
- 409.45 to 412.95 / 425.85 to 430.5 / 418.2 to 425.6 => -0.38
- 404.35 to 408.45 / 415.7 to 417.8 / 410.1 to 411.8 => 0.17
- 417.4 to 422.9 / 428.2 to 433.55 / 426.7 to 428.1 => -0.05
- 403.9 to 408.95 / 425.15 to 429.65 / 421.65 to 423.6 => -0.10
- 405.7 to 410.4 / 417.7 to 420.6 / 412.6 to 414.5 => 0.02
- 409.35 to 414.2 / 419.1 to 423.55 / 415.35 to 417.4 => 0.02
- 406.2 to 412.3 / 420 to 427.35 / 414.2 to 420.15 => -0.13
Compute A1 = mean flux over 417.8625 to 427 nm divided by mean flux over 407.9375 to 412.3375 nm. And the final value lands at 1.1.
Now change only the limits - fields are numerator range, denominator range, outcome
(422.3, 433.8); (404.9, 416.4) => 0.96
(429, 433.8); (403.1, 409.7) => 0.88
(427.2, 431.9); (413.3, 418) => 0.96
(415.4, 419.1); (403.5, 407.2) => 0.90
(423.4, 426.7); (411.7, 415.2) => 0.96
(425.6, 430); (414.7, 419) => 0.97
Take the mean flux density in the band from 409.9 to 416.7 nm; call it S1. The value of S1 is 15.4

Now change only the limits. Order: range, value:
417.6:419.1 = 15.9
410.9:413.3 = 14.8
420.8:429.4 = 15.5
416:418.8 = 15.2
